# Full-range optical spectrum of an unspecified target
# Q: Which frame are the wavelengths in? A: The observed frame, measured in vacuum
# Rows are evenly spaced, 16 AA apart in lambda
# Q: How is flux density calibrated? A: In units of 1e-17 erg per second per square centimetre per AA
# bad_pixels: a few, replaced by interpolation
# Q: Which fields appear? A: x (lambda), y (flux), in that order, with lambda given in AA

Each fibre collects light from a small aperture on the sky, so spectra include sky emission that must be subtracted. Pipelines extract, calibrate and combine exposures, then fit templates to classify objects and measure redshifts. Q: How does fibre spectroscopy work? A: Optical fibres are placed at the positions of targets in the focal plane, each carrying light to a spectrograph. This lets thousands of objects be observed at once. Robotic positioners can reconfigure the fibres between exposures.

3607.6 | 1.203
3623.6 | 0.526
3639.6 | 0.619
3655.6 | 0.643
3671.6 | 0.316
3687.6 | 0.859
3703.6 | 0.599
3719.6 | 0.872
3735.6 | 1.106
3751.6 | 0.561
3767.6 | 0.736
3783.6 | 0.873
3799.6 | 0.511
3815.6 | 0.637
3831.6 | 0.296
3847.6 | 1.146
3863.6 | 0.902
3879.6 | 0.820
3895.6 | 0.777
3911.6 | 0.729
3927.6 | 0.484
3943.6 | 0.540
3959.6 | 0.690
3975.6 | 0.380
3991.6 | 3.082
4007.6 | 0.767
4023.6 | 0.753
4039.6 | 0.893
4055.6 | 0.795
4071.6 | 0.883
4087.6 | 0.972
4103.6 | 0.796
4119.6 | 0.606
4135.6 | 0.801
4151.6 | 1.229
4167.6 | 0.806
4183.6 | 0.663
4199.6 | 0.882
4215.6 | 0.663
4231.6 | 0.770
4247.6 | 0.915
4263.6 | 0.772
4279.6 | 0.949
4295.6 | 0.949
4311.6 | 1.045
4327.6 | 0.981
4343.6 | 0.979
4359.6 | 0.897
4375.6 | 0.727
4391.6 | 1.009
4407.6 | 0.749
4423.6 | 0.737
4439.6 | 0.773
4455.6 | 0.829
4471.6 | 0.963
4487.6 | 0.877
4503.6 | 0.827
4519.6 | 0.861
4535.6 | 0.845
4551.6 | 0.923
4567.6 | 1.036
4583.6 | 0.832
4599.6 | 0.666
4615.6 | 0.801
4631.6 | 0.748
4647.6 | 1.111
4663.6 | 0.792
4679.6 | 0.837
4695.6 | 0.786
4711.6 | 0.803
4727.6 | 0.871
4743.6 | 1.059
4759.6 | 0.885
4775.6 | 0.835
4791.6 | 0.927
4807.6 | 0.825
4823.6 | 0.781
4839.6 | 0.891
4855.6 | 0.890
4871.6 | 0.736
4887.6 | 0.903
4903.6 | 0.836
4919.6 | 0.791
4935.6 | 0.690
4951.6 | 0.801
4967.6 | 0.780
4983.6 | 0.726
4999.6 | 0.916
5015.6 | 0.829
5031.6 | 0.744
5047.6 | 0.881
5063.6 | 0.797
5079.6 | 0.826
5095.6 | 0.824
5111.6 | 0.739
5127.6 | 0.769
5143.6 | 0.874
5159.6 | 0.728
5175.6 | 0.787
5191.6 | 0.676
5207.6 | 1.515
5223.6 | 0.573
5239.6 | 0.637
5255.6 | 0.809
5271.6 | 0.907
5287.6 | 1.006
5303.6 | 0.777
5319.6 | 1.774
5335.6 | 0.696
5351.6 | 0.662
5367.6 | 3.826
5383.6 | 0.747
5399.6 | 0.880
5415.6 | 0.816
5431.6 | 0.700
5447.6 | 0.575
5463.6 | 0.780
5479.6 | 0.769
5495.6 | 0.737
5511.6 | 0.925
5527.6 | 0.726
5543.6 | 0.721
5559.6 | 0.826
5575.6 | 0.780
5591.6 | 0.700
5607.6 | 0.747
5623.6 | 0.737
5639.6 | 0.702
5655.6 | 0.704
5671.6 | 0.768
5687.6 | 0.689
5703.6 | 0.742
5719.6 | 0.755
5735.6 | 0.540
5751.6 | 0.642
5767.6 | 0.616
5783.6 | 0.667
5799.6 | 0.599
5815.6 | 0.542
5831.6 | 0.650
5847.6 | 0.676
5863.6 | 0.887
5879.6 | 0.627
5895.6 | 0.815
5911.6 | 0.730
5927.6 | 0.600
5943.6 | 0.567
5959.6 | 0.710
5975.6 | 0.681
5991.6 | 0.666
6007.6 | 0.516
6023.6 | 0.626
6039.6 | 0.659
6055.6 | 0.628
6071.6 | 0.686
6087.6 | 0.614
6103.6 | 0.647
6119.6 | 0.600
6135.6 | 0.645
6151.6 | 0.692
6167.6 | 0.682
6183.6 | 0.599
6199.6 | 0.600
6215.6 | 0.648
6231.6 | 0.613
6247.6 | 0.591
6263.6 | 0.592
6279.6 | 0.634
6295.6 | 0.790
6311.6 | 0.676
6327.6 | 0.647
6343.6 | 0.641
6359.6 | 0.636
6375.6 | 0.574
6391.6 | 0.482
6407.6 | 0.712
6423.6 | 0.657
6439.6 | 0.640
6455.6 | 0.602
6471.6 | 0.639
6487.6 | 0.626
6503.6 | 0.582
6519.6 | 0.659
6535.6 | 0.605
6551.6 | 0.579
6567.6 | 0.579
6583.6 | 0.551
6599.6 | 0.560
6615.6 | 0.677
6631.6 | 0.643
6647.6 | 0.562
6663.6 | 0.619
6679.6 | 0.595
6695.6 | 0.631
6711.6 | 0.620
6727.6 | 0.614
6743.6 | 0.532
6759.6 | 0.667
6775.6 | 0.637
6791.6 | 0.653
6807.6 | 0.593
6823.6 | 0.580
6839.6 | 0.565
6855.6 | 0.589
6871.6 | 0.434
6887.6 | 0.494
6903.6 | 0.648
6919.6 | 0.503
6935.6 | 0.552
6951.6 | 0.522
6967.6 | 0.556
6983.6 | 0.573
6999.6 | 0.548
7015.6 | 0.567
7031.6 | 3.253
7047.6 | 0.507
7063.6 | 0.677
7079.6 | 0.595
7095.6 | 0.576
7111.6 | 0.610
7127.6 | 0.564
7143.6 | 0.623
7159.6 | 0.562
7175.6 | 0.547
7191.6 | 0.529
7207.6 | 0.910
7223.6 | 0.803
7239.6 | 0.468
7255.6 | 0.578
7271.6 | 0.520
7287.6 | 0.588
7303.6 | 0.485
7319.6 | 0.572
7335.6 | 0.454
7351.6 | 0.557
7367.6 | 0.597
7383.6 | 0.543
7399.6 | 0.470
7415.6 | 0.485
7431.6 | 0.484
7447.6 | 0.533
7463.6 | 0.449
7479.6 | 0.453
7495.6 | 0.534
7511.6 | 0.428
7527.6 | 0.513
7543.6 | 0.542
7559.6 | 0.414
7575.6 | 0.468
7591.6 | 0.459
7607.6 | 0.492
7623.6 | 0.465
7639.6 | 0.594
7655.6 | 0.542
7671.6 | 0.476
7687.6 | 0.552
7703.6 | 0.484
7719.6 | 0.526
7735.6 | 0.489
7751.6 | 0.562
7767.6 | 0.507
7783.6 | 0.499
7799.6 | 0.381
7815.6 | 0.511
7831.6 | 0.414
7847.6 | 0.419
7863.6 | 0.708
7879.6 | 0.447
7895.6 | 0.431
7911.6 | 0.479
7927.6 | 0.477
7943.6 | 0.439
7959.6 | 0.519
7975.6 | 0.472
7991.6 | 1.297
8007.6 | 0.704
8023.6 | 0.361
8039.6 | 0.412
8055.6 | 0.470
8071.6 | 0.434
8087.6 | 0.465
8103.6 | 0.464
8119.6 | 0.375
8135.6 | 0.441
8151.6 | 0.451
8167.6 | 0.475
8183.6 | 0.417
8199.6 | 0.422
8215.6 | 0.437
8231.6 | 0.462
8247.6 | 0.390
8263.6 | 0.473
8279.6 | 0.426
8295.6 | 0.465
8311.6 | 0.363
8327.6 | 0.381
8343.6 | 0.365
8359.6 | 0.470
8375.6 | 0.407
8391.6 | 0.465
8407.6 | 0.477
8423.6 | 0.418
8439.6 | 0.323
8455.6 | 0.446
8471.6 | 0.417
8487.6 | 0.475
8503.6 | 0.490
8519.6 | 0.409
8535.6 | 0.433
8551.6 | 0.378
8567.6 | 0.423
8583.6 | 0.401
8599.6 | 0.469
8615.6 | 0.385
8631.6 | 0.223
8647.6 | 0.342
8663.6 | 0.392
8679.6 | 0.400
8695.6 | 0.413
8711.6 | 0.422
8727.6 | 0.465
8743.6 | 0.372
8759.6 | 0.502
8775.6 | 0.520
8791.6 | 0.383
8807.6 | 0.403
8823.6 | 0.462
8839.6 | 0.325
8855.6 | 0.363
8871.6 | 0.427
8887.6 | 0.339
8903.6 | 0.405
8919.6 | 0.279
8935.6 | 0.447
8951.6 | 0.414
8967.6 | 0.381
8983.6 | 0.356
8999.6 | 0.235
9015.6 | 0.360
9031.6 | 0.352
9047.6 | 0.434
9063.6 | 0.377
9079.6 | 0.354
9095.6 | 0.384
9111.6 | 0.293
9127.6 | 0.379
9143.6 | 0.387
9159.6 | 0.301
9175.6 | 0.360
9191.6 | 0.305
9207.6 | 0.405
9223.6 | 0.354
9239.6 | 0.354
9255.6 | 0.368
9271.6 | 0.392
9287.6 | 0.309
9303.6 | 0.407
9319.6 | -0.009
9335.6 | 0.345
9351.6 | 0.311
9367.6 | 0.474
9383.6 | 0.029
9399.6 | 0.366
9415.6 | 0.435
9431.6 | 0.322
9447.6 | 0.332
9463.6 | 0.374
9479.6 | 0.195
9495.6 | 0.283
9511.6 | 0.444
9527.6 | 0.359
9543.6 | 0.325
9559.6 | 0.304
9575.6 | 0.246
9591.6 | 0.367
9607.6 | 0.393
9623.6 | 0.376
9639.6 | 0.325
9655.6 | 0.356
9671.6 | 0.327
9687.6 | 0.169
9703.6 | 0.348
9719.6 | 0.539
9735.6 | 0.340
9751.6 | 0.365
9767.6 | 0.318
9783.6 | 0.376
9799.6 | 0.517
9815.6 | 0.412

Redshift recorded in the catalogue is 0.07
